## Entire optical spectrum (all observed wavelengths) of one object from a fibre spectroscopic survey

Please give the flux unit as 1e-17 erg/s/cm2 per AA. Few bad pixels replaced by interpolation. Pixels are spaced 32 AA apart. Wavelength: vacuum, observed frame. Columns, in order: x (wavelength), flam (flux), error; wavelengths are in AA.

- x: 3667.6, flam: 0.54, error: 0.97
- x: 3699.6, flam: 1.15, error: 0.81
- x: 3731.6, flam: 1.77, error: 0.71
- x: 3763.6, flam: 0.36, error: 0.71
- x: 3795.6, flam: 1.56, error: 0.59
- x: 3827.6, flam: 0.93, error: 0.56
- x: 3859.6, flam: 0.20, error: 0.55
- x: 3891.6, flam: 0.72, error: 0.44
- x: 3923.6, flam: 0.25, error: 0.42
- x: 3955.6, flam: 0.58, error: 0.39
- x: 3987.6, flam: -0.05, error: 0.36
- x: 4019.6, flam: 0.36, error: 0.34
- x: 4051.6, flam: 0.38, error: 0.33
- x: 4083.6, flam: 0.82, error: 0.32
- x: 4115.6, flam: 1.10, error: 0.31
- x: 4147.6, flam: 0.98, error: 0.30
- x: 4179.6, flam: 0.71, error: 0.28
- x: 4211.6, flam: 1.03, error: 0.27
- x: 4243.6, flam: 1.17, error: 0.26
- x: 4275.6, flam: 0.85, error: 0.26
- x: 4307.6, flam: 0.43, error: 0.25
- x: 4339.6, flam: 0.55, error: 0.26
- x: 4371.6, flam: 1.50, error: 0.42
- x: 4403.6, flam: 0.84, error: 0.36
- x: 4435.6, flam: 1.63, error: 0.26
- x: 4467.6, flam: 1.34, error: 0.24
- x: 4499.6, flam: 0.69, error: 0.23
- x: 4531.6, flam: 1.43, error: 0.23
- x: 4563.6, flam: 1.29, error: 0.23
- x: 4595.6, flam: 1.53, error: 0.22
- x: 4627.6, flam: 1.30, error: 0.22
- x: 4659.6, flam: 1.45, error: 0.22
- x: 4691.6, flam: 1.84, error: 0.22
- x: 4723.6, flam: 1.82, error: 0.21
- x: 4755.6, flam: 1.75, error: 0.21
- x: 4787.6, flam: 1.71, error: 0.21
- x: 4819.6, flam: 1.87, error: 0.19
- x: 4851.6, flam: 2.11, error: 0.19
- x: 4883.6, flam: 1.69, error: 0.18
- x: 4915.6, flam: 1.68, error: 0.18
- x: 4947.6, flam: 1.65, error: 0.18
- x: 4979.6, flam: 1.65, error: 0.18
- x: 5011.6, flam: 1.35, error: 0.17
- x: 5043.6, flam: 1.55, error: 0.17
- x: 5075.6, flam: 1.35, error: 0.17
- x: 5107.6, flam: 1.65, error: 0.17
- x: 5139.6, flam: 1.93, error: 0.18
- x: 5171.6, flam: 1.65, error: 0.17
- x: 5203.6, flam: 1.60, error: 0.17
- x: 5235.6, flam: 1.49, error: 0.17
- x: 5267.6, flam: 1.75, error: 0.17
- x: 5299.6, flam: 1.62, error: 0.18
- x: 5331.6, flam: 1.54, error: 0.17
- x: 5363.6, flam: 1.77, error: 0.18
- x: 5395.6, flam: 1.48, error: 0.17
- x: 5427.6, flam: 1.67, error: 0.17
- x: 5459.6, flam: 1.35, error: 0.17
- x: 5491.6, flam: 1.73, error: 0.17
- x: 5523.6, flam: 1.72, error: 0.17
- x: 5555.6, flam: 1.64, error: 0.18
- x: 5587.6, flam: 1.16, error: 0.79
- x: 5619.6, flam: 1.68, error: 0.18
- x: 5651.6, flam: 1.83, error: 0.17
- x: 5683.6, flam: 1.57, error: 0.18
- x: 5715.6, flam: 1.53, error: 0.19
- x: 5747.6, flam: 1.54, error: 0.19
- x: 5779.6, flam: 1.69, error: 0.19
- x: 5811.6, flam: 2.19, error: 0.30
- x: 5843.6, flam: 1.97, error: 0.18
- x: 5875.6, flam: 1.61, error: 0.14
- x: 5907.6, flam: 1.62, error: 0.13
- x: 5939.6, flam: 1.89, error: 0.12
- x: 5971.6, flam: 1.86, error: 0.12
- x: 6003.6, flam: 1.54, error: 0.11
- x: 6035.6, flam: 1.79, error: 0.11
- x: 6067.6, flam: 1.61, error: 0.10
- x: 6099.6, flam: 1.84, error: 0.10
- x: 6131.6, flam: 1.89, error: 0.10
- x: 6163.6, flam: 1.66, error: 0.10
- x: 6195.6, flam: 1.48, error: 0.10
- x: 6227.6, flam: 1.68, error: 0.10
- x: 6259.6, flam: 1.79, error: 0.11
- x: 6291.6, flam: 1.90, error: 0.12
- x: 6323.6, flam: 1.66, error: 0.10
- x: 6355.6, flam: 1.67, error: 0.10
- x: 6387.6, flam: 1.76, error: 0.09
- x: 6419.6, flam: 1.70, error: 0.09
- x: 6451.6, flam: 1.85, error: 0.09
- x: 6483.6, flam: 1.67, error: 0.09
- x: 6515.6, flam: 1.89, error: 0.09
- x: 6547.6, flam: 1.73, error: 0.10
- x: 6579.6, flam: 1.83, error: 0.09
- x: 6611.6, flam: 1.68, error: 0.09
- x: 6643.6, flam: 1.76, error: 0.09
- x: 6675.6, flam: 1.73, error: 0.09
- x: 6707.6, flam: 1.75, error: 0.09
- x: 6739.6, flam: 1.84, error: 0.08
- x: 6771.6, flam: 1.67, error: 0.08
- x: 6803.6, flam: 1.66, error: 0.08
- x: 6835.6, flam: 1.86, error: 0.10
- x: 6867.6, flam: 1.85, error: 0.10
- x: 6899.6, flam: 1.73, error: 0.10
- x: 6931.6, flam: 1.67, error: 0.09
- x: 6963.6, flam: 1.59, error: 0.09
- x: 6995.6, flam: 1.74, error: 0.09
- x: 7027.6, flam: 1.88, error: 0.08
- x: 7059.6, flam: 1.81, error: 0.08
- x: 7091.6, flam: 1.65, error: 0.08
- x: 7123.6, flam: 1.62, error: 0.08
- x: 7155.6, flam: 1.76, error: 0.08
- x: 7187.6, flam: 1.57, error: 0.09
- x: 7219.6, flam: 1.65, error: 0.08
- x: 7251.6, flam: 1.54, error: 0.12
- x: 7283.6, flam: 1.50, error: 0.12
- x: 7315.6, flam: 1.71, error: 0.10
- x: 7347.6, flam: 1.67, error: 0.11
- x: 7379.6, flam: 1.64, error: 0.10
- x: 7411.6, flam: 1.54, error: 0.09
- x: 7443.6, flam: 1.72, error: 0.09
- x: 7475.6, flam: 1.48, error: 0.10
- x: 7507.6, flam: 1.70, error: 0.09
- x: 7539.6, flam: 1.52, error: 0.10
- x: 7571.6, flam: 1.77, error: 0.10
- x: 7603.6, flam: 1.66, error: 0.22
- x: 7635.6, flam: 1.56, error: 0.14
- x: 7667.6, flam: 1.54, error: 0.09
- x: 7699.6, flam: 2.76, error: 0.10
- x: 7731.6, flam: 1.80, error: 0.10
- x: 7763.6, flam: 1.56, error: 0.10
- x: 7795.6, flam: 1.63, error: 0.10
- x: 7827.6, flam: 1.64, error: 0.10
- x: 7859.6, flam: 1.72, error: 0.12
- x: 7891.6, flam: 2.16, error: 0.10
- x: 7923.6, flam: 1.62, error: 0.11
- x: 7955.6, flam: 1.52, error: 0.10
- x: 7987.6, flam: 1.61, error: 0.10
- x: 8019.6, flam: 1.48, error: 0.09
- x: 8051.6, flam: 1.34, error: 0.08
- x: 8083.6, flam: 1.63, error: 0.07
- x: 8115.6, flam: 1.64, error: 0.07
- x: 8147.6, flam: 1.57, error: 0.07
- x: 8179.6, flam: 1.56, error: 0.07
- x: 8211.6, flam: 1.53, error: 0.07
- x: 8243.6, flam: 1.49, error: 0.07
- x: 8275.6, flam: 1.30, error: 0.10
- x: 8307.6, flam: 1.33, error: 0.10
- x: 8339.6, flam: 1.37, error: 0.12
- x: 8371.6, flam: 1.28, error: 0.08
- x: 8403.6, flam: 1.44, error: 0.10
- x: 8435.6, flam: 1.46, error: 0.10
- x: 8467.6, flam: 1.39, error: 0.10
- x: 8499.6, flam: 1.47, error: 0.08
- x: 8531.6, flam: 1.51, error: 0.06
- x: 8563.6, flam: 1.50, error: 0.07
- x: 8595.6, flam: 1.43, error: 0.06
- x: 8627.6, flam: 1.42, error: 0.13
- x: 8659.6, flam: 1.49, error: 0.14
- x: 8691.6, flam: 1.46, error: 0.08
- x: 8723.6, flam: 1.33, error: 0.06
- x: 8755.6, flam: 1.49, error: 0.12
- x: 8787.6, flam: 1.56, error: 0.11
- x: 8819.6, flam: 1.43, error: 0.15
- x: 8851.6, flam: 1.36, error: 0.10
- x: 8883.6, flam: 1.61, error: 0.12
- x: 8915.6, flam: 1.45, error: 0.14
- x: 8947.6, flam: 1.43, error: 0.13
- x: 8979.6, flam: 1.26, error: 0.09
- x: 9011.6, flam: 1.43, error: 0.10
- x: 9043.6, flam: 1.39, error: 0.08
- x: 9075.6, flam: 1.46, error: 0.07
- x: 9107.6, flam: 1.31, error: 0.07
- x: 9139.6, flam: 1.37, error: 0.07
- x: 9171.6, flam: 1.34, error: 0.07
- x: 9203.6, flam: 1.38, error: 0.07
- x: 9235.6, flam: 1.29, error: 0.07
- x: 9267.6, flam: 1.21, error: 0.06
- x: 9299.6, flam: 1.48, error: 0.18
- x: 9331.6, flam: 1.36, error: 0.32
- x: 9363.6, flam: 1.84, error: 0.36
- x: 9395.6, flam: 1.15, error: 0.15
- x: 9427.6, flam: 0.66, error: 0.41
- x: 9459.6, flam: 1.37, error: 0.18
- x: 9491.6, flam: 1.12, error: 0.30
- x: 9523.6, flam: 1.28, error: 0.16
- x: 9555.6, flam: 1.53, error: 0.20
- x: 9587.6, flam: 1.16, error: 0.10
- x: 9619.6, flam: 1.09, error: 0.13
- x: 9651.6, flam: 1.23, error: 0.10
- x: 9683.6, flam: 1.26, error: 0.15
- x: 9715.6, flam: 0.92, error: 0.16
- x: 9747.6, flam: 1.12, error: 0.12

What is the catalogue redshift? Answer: 0.174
